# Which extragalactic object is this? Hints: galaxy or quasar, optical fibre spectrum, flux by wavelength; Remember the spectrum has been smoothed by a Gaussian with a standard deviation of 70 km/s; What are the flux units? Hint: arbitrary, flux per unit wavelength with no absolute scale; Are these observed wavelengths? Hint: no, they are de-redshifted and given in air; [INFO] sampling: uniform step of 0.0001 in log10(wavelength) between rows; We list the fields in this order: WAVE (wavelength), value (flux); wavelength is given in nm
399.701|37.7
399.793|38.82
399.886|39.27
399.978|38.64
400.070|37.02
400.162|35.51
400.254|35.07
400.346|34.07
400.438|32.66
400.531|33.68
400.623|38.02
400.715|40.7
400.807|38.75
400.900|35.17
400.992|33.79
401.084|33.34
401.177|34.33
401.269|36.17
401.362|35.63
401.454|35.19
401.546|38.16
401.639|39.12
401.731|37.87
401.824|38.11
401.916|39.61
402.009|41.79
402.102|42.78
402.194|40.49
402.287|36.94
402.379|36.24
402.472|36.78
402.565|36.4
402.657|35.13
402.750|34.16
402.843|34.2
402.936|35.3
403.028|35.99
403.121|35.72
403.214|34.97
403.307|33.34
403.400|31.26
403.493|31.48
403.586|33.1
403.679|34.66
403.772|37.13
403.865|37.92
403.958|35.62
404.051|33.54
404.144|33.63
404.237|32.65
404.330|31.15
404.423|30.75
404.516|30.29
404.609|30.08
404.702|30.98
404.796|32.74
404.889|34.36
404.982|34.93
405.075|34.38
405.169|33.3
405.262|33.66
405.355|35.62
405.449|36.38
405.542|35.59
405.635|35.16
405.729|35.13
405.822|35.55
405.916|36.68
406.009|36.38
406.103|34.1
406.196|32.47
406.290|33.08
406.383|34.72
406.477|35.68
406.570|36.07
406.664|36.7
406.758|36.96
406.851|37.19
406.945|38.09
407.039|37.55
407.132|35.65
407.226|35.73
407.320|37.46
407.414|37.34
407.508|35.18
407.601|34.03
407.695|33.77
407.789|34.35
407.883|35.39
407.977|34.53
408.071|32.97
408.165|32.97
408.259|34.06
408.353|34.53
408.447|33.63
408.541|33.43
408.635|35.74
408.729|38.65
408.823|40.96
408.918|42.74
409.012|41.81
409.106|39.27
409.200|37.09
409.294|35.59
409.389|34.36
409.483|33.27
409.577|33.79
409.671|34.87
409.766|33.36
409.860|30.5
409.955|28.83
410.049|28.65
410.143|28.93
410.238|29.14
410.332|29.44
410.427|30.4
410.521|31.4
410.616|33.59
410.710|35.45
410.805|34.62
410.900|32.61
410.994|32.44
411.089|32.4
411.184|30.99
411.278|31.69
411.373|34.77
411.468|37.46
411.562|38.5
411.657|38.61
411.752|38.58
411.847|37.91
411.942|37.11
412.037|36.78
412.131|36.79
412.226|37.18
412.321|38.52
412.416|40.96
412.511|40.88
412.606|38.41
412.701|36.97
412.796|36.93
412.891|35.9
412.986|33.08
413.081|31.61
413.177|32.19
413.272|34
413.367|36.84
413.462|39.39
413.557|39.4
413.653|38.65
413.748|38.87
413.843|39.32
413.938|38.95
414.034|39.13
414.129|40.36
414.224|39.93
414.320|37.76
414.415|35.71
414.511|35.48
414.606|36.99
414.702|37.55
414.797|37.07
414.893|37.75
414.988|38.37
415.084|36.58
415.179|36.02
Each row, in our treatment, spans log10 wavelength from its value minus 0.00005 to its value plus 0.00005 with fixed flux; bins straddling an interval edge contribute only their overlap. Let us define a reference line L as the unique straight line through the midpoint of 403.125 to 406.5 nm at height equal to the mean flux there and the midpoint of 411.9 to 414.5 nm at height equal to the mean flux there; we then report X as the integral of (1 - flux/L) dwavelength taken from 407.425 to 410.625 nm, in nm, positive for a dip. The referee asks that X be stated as 0.13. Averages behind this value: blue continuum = 34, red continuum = 37.4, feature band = 34.2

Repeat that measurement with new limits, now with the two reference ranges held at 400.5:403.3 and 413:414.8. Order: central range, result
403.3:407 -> 0.259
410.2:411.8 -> 0.149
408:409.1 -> 0.014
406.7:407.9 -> 0.030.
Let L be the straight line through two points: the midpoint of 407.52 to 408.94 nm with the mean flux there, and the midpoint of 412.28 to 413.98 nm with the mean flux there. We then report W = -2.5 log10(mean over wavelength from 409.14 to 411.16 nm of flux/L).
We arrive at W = 0.12 mag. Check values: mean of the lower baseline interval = 35.3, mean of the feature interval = 32.4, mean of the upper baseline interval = 37.3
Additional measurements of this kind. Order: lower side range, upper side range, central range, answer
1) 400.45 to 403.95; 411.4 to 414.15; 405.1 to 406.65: 0.05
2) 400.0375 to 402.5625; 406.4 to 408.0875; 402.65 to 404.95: 0.09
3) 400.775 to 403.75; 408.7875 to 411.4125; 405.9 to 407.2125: -0.03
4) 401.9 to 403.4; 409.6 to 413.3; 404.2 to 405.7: 0.09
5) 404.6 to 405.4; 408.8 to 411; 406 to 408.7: -0.05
